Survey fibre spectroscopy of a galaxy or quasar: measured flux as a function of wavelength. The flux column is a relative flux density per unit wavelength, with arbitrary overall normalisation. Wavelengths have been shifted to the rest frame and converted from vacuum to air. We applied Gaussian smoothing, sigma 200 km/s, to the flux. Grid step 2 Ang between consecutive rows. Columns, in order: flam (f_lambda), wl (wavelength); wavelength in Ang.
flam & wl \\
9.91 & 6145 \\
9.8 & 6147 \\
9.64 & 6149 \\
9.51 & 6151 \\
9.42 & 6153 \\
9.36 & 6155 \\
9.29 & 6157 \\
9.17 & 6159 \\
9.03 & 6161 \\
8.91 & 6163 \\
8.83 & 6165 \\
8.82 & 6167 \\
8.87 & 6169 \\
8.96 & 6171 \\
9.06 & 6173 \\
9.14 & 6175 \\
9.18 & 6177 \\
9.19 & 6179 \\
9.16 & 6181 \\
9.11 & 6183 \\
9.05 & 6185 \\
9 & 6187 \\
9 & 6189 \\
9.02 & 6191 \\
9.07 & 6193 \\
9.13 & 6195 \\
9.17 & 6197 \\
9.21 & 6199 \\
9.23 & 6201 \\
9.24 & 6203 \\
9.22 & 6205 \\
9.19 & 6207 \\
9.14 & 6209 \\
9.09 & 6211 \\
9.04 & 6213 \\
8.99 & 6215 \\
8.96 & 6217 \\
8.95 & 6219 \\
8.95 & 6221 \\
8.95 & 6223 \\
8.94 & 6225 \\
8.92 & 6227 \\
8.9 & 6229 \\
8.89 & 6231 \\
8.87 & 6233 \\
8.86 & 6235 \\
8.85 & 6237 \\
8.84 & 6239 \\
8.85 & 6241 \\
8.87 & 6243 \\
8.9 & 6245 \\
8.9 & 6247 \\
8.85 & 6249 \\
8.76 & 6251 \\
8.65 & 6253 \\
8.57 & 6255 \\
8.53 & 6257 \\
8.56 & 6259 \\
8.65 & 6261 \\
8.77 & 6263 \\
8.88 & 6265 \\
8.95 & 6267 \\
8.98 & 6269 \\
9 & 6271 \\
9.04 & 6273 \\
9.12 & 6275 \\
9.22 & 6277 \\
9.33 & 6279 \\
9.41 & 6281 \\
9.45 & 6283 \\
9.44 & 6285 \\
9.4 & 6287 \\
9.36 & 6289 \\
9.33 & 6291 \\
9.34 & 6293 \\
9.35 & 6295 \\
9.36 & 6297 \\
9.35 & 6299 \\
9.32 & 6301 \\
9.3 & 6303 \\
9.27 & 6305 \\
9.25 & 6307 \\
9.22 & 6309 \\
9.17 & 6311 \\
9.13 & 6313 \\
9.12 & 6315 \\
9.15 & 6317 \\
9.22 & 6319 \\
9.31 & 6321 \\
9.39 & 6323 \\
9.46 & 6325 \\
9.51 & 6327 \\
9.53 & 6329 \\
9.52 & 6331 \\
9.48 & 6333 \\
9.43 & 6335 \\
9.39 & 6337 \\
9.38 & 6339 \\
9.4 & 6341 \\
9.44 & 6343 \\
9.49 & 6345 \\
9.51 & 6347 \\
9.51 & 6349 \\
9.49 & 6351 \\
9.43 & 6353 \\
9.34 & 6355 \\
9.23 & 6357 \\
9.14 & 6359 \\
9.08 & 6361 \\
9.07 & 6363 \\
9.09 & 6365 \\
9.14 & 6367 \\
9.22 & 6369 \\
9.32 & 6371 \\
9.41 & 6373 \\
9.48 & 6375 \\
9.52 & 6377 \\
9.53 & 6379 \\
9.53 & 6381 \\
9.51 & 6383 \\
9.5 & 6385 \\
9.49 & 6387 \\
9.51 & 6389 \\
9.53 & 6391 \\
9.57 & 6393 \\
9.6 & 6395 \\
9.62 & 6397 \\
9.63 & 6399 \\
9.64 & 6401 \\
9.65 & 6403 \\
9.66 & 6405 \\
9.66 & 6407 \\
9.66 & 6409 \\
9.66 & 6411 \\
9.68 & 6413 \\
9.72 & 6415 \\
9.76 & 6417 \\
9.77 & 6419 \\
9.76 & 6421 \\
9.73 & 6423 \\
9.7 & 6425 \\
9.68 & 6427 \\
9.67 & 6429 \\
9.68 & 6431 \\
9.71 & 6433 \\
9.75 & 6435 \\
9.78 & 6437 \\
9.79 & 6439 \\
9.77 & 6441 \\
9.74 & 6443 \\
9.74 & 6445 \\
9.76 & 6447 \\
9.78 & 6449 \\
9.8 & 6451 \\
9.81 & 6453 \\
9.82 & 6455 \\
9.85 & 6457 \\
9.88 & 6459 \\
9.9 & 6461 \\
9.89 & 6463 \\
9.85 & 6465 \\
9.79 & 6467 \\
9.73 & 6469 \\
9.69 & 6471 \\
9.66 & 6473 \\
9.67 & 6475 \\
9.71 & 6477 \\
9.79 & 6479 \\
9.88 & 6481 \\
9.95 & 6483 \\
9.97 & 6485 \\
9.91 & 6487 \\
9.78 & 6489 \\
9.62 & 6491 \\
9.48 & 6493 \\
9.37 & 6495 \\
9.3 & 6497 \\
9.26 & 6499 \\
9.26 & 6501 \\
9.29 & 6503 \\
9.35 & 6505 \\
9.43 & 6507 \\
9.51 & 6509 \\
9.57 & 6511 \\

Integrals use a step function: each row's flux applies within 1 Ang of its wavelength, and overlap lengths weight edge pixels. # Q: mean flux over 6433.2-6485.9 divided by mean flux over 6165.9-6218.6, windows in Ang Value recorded 1.1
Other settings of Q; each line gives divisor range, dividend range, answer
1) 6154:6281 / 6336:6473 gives 1.07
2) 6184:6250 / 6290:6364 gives 1.04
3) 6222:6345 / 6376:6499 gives 1.06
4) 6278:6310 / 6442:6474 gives 1.05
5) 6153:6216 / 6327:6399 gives 1.04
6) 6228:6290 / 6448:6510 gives 1.08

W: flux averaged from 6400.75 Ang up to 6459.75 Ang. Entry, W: 9.74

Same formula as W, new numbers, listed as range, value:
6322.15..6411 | 9.45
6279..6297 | 9.38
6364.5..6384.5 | 9.39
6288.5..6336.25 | 9.33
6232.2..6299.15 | 9.01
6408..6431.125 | 9.71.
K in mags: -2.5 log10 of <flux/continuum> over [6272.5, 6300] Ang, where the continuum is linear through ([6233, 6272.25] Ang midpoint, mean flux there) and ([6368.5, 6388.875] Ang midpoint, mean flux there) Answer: -0.04 mag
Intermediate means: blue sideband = 8.8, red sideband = 9.46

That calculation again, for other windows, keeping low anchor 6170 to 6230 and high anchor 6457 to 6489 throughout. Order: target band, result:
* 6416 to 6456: 0.00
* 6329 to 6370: 0.02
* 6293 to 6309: 0.00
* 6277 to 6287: -0.01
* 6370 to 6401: 0.01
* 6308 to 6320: 0.03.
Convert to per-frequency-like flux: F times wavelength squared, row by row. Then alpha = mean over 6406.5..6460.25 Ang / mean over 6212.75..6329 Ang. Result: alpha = 1.13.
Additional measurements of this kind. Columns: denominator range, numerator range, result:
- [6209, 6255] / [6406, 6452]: 1.16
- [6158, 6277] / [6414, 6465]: 1.17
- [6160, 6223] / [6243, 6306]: 1.03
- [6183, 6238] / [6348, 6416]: 1.11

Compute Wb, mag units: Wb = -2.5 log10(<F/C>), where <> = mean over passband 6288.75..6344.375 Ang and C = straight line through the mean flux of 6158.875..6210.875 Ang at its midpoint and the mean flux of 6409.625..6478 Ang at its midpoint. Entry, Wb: 0.01 mag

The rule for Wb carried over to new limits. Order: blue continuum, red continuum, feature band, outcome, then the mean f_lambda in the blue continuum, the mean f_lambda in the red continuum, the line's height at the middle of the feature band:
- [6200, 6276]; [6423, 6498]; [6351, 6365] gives 0.02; 8.92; 9.75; 9.36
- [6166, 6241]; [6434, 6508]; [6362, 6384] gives 0.01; 9.03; 9.7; 9.45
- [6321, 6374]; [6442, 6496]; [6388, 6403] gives -0.01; 9.36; 9.77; 9.52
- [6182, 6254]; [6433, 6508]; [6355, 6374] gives 0.02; 8.99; 9.7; 9.4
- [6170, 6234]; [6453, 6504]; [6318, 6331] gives -0.01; 9.06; 9.69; 9.34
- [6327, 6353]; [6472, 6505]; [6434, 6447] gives -0.02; 9.46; 9.61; 9.56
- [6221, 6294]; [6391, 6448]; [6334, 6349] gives -0.01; 8.98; 9.69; 9.35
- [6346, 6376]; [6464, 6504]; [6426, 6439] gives -0.02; 9.3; 9.65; 9.5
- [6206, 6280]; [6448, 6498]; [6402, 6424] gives -0.02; 8.91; 9.76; 9.53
